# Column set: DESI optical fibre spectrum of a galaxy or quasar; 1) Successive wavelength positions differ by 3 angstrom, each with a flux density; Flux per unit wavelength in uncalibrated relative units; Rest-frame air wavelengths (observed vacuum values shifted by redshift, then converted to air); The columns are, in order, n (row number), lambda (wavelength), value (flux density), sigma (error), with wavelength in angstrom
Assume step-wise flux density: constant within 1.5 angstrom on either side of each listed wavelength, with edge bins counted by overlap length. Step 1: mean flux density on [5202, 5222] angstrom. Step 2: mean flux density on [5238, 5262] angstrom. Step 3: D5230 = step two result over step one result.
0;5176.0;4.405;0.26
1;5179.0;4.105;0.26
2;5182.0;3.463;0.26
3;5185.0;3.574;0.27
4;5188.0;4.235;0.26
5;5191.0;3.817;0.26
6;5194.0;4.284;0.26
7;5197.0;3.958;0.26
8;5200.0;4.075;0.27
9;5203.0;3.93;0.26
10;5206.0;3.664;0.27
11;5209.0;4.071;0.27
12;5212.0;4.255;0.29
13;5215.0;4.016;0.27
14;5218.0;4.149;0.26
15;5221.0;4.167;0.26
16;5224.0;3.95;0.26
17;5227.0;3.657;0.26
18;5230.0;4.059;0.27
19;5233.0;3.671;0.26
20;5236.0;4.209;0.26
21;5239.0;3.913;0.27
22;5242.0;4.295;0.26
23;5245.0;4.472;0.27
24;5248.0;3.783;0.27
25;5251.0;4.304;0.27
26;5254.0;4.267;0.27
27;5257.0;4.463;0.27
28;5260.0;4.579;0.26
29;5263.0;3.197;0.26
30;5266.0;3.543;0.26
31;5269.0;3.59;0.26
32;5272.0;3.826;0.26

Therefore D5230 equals 1.05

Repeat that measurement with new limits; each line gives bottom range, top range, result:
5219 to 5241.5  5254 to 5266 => 1.02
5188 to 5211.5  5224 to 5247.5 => 1.01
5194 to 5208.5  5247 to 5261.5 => 1.09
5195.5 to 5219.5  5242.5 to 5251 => 1.04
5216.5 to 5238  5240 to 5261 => 1.08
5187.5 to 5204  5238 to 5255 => 1.03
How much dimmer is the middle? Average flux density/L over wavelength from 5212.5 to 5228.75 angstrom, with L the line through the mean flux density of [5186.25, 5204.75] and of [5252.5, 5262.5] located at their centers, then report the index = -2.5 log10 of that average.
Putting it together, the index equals 0.04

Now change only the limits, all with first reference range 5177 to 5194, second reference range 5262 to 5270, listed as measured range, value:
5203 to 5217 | -0.067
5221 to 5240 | -0.082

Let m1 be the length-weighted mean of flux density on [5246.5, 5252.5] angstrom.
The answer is 4.04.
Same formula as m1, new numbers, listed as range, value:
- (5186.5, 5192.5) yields 4.03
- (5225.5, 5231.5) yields 3.86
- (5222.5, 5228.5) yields 3.8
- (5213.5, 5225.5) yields 4.07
